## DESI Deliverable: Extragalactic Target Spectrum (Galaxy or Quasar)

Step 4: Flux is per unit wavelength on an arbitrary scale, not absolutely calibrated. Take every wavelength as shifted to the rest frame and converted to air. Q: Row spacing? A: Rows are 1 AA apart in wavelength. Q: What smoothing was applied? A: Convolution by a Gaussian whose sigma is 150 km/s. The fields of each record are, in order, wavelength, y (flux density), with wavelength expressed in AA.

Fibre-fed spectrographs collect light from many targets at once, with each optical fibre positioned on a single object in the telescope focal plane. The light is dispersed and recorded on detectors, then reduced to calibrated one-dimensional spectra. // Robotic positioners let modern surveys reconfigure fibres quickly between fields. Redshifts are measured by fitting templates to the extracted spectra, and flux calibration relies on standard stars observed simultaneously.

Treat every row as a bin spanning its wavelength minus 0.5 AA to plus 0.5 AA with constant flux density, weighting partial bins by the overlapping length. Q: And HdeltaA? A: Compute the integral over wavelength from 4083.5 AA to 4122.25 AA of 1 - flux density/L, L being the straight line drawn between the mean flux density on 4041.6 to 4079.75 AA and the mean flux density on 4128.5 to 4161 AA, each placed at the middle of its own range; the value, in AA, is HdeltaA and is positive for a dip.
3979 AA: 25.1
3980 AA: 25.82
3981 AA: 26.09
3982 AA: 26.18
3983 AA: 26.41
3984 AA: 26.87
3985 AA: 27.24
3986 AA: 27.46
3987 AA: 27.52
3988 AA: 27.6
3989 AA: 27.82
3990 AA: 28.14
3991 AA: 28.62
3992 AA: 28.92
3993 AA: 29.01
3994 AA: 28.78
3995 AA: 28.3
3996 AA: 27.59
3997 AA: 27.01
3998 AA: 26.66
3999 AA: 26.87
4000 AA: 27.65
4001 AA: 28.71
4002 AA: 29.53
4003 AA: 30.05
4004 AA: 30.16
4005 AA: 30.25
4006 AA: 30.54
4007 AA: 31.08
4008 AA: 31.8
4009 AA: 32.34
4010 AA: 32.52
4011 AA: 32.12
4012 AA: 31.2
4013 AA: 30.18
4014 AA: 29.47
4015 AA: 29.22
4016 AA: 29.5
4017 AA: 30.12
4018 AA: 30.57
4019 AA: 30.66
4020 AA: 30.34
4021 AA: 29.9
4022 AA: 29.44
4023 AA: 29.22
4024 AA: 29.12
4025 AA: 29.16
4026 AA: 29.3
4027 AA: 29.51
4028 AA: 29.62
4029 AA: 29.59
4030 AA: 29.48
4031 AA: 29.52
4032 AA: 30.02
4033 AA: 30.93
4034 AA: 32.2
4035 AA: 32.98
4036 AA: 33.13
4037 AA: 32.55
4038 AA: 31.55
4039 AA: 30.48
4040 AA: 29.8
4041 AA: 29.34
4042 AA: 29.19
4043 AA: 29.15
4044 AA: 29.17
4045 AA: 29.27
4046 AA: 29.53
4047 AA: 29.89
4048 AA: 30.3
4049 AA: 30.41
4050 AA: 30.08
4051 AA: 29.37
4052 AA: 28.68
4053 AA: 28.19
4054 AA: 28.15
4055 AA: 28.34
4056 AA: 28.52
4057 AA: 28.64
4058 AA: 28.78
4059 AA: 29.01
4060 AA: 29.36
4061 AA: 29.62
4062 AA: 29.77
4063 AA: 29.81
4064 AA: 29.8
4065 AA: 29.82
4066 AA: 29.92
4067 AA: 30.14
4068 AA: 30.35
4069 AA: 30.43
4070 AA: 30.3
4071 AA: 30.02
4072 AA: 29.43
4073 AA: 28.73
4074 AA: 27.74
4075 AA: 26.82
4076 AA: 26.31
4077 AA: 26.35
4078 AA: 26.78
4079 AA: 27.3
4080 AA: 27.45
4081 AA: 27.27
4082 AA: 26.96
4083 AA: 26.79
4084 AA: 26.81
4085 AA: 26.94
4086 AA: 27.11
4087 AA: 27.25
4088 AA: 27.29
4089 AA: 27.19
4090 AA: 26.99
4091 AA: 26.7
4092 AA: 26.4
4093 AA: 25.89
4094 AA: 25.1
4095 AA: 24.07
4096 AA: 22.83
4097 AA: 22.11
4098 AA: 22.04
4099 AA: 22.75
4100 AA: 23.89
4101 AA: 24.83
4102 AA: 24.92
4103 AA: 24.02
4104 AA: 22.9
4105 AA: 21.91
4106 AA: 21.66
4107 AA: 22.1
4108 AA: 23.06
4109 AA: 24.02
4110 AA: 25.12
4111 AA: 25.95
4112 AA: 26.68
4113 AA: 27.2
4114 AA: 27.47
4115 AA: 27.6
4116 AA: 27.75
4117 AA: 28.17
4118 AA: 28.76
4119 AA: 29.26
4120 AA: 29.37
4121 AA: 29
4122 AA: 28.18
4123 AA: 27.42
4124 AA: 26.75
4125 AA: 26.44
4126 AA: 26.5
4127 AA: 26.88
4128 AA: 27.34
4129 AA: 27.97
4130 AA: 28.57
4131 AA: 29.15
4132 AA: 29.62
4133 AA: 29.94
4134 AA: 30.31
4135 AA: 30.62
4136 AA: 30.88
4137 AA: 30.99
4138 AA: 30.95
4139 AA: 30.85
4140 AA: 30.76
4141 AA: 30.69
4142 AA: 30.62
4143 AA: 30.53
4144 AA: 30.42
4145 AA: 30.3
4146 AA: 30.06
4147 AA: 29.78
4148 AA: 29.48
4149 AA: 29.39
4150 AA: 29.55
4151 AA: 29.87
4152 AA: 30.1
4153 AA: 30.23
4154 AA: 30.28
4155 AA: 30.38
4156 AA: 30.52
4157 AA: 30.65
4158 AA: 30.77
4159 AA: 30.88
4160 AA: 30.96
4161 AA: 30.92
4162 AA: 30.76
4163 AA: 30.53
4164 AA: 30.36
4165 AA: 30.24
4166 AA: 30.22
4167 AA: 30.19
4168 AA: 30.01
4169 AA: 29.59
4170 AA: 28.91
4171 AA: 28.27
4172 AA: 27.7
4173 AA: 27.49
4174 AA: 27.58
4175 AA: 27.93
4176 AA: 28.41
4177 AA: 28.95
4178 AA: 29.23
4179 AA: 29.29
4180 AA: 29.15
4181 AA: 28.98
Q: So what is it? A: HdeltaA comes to 5.2 AA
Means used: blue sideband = 29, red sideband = 30.2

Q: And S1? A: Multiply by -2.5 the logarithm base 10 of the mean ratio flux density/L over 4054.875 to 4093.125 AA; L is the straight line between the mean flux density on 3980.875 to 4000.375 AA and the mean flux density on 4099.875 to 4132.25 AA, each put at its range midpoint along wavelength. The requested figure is -0.06 mag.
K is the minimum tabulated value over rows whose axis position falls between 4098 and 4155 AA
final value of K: 21.66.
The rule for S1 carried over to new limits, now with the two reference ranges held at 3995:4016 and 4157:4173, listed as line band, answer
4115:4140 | 0.04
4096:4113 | 0.25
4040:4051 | 0.01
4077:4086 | 0.11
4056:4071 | 0.00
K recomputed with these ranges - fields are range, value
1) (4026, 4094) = 25.1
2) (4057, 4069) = 28.64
